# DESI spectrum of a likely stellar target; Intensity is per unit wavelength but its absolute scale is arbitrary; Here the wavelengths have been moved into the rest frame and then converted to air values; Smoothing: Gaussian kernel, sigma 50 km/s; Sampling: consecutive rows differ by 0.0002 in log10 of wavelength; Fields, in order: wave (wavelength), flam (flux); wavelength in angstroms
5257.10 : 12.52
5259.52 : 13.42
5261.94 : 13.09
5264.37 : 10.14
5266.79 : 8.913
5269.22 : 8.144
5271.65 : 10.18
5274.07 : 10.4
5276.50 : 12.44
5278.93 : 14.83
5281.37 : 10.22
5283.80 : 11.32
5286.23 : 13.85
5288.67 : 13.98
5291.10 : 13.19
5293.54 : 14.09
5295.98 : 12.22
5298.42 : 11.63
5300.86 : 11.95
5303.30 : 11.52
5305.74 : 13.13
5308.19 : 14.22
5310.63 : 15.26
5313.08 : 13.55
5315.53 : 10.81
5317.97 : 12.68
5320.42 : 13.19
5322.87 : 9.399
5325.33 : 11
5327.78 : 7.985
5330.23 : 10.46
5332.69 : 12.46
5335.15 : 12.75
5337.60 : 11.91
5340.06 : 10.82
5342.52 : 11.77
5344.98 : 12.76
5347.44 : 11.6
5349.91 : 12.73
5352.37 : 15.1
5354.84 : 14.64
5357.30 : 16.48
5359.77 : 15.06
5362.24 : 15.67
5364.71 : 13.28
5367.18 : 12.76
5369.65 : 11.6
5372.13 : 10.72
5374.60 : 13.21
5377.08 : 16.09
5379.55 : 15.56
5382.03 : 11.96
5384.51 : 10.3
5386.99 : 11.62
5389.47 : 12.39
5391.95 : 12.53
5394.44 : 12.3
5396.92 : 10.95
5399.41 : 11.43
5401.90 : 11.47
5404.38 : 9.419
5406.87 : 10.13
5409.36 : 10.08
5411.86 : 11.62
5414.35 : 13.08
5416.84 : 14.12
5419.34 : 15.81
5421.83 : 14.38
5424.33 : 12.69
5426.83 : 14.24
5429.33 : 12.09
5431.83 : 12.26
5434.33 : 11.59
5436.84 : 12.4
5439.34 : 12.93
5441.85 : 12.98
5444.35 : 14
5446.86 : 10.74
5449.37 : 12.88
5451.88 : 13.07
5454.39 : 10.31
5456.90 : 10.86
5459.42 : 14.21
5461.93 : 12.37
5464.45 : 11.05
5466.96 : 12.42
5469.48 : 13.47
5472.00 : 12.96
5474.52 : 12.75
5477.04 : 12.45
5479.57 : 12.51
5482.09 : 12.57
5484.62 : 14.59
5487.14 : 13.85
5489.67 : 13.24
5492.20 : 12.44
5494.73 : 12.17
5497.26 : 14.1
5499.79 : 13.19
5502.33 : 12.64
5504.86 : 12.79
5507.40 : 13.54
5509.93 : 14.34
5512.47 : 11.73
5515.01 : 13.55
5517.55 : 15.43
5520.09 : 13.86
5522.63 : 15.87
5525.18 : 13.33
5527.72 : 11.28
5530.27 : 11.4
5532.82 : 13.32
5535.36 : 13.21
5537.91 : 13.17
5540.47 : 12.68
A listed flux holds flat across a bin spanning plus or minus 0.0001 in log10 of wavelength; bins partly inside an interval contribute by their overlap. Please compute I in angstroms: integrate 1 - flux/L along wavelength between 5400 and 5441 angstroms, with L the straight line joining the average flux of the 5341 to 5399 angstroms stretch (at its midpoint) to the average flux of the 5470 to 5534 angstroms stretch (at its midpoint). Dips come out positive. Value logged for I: 2.3 angstroms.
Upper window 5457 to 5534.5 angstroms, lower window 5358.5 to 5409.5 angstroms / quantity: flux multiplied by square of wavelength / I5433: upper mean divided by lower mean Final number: 1.1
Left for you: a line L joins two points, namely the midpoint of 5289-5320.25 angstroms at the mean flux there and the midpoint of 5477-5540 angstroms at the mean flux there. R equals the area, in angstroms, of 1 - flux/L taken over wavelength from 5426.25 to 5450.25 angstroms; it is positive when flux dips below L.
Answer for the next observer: 1.0 angstroms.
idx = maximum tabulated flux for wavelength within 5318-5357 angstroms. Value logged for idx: 15.1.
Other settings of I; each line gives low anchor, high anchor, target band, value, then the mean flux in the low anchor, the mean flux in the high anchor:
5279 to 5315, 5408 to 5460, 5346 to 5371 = -2.1 angstroms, 12.9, 12.7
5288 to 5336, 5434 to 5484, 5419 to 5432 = -1.2 angstroms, 12.2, 12.5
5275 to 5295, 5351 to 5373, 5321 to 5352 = 5.0 angstroms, 12.9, 14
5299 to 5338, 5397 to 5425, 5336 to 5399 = -4.4 angstroms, 12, 12.1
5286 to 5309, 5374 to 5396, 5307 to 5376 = 1.2 angstroms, 12.9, 12.8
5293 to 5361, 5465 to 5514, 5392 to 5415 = 2.8 angstroms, 12.5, 13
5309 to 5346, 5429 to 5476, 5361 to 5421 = -1.6 angstroms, 11.8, 12.4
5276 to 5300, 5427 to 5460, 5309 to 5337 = 1.9 angstroms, 12.8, 12.4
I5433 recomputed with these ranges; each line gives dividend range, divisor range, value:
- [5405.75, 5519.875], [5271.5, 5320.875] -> 1.08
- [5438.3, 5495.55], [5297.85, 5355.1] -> 1.09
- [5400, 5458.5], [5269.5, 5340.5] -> 1.07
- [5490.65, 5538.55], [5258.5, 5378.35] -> 1.14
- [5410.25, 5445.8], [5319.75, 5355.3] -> 1.15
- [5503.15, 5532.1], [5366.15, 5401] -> 1.13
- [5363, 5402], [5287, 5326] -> 1.01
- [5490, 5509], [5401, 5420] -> 1.13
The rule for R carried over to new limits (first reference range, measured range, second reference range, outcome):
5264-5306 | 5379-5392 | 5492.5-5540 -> 0.2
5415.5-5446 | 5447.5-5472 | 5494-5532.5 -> 1.8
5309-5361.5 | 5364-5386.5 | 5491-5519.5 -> -0.1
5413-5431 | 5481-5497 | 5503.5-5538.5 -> 0.3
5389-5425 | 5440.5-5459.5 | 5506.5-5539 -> 0.5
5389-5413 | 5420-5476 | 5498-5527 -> -1.9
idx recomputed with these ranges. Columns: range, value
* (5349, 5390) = 16.48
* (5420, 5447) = 14.38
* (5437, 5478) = 14.21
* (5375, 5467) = 16.09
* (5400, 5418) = 14.12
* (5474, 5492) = 14.59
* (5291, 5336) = 15.26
